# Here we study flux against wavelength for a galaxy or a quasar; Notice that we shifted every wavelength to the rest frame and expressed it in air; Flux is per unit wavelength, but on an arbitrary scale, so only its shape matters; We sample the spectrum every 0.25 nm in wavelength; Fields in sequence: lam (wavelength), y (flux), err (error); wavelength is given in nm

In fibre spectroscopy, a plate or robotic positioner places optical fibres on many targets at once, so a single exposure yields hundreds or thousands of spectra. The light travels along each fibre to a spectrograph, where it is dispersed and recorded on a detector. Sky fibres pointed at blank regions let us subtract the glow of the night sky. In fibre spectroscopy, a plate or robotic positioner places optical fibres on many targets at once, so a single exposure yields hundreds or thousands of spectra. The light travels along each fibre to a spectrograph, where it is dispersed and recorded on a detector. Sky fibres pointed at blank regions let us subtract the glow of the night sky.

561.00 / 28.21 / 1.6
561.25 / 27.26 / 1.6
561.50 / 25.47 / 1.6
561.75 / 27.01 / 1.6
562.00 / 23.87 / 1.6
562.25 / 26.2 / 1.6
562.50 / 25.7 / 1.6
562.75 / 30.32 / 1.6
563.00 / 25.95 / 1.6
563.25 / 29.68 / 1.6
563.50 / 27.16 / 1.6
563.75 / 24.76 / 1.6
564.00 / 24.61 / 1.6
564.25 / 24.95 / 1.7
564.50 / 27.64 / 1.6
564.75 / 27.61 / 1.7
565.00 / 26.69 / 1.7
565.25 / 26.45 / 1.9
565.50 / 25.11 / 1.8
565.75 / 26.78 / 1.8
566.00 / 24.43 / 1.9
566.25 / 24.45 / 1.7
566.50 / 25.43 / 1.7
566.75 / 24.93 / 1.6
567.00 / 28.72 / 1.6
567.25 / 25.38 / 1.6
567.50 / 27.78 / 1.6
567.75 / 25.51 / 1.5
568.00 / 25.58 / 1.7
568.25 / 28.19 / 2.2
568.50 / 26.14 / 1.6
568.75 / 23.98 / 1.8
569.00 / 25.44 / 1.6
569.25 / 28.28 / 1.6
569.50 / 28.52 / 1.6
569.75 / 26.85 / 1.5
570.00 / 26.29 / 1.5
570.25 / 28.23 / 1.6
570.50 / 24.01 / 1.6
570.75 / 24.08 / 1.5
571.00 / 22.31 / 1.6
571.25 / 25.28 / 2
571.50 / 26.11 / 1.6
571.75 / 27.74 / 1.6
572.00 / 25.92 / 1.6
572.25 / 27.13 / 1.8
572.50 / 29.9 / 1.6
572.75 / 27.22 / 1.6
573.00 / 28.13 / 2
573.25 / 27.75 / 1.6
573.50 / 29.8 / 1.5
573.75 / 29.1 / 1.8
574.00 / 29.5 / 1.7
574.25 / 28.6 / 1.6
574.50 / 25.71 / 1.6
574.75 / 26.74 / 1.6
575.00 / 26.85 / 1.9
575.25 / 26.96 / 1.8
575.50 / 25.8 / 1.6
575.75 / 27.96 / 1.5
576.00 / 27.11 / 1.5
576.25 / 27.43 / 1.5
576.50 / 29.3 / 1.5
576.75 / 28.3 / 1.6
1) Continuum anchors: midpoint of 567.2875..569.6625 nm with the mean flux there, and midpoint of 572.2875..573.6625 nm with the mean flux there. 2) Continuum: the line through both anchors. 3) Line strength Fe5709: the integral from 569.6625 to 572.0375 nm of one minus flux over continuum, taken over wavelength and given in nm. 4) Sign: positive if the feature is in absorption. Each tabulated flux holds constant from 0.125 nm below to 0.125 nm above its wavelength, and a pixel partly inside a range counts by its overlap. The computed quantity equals 0.17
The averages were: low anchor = 26.6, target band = 25.7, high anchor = 28.5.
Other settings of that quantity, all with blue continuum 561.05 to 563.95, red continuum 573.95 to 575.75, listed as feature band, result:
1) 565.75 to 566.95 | 0.07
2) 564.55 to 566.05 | 0.02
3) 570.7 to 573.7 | 0.01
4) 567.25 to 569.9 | 0.03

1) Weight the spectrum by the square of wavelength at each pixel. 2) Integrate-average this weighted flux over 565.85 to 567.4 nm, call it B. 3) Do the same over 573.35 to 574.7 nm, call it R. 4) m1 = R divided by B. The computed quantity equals 1.1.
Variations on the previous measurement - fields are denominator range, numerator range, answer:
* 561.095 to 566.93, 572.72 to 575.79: 1.10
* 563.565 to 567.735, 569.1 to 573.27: 1.05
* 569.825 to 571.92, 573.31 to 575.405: 1.10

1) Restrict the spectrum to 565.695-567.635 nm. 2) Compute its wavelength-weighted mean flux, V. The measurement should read 26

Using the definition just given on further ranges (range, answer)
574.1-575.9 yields 27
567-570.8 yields 26.4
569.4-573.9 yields 26.9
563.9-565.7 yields 26.2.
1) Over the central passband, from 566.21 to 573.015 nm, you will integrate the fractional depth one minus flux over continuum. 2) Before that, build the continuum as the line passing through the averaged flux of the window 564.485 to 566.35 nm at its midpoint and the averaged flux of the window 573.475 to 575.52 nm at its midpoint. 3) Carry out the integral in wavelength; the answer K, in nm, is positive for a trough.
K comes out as 0.12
